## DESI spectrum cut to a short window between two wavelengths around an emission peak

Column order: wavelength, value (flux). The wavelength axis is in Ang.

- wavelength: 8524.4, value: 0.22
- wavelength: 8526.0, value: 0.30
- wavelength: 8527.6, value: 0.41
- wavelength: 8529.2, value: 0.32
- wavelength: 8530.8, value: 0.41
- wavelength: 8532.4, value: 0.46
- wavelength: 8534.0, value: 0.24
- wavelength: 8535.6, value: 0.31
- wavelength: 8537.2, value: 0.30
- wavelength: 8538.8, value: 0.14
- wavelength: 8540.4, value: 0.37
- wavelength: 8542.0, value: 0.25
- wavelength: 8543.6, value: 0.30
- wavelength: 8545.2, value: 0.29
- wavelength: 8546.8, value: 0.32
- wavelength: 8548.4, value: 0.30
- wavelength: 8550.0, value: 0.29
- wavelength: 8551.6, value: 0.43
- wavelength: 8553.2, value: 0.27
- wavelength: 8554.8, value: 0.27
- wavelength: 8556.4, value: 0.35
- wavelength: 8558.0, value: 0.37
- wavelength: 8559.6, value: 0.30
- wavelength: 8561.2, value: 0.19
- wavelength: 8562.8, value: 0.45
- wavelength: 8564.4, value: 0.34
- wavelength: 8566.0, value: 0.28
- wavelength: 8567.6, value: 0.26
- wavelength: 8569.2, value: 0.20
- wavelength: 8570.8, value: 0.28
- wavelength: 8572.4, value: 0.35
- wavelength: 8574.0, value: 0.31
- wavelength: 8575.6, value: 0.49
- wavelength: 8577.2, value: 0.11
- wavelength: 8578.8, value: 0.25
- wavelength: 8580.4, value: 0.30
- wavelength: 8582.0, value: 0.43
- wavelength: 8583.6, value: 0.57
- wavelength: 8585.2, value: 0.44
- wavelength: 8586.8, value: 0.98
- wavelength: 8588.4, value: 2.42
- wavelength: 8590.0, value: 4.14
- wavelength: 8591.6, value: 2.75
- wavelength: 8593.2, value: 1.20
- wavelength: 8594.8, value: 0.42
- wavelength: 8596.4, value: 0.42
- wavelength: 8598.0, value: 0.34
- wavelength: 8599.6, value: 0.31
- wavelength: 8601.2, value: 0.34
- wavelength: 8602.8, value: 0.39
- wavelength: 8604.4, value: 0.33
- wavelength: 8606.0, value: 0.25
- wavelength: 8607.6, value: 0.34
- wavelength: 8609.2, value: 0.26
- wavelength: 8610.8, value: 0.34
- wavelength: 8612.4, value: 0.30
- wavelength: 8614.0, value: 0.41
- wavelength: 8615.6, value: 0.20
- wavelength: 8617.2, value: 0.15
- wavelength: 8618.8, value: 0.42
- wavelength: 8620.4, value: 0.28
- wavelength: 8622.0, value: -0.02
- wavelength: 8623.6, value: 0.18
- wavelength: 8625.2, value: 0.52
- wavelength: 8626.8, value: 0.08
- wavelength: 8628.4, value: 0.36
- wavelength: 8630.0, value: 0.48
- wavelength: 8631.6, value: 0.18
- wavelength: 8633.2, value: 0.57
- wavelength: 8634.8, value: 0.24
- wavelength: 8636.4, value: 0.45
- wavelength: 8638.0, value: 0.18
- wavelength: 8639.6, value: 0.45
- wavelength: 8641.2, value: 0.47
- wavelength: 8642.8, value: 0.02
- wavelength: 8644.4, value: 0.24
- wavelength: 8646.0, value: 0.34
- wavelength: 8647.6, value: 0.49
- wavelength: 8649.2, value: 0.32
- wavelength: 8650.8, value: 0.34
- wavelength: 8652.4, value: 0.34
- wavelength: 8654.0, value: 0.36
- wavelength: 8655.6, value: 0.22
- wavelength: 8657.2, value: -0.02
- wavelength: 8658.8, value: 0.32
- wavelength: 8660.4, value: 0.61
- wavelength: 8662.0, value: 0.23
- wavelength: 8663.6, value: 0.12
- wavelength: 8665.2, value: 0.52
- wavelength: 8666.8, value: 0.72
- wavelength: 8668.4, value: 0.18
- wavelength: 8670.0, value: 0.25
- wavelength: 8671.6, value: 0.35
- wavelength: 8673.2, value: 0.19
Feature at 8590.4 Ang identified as H-beta 4861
